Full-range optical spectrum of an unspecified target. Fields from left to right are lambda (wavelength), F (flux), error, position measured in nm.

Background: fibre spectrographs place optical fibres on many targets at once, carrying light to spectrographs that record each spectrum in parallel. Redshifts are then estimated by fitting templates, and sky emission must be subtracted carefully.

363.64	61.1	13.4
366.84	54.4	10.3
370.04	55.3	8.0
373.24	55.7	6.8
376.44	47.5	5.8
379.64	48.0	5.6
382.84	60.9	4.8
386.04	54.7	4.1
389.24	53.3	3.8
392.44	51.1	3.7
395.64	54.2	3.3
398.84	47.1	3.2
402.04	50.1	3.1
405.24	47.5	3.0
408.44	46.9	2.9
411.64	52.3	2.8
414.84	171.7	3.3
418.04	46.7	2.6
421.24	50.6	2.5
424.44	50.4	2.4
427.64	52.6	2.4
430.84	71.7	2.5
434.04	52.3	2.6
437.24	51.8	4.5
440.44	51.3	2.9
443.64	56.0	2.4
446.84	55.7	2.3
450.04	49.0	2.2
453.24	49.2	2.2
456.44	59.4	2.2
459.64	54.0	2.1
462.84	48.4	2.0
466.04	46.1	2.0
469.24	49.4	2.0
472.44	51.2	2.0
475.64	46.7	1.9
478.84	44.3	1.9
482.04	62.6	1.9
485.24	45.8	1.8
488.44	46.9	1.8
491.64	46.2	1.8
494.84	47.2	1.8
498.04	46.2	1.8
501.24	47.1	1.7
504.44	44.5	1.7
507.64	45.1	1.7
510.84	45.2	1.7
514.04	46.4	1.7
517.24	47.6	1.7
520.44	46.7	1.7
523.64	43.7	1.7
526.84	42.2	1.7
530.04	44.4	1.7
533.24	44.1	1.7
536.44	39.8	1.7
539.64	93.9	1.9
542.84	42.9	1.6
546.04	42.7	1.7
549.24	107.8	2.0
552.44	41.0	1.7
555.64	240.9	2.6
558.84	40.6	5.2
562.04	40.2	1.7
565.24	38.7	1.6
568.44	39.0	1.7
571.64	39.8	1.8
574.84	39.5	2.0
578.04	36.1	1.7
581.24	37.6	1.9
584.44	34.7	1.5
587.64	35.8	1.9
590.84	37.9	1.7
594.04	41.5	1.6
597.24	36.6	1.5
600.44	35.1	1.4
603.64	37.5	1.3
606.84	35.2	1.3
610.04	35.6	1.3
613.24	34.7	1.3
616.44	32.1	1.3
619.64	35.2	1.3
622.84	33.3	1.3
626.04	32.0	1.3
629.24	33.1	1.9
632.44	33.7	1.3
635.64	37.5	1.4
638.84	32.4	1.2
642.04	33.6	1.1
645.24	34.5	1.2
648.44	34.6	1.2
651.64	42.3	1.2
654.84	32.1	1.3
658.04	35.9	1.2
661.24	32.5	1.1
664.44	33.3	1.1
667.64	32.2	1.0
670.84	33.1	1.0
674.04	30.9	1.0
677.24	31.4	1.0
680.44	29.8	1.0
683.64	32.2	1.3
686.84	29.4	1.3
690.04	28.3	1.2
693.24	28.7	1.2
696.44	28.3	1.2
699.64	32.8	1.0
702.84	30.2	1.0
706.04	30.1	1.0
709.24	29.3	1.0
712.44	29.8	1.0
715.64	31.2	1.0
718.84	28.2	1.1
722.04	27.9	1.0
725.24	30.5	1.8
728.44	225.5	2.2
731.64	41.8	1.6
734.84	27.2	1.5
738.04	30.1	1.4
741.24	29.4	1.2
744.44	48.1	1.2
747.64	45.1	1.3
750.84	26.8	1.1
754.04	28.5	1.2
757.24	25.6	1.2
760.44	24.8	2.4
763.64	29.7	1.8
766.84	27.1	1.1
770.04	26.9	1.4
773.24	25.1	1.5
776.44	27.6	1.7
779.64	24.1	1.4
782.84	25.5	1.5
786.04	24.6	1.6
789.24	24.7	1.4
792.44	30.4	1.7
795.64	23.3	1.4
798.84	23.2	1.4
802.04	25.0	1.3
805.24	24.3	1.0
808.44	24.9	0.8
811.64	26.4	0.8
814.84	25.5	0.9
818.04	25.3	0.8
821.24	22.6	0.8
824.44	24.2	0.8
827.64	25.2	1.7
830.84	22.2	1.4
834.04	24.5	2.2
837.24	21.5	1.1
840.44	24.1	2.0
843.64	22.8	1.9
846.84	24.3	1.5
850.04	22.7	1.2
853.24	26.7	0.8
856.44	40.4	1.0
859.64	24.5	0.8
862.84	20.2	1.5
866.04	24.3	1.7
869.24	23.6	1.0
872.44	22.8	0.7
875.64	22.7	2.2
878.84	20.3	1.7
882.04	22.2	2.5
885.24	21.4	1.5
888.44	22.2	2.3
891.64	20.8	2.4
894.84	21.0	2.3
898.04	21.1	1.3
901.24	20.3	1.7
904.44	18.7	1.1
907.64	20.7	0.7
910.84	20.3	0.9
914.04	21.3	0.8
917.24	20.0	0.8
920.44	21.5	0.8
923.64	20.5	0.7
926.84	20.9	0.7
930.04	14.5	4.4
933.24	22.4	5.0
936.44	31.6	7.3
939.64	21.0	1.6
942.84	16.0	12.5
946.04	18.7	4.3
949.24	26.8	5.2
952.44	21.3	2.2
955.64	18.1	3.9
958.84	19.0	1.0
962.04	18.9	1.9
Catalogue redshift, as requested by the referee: 0.11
